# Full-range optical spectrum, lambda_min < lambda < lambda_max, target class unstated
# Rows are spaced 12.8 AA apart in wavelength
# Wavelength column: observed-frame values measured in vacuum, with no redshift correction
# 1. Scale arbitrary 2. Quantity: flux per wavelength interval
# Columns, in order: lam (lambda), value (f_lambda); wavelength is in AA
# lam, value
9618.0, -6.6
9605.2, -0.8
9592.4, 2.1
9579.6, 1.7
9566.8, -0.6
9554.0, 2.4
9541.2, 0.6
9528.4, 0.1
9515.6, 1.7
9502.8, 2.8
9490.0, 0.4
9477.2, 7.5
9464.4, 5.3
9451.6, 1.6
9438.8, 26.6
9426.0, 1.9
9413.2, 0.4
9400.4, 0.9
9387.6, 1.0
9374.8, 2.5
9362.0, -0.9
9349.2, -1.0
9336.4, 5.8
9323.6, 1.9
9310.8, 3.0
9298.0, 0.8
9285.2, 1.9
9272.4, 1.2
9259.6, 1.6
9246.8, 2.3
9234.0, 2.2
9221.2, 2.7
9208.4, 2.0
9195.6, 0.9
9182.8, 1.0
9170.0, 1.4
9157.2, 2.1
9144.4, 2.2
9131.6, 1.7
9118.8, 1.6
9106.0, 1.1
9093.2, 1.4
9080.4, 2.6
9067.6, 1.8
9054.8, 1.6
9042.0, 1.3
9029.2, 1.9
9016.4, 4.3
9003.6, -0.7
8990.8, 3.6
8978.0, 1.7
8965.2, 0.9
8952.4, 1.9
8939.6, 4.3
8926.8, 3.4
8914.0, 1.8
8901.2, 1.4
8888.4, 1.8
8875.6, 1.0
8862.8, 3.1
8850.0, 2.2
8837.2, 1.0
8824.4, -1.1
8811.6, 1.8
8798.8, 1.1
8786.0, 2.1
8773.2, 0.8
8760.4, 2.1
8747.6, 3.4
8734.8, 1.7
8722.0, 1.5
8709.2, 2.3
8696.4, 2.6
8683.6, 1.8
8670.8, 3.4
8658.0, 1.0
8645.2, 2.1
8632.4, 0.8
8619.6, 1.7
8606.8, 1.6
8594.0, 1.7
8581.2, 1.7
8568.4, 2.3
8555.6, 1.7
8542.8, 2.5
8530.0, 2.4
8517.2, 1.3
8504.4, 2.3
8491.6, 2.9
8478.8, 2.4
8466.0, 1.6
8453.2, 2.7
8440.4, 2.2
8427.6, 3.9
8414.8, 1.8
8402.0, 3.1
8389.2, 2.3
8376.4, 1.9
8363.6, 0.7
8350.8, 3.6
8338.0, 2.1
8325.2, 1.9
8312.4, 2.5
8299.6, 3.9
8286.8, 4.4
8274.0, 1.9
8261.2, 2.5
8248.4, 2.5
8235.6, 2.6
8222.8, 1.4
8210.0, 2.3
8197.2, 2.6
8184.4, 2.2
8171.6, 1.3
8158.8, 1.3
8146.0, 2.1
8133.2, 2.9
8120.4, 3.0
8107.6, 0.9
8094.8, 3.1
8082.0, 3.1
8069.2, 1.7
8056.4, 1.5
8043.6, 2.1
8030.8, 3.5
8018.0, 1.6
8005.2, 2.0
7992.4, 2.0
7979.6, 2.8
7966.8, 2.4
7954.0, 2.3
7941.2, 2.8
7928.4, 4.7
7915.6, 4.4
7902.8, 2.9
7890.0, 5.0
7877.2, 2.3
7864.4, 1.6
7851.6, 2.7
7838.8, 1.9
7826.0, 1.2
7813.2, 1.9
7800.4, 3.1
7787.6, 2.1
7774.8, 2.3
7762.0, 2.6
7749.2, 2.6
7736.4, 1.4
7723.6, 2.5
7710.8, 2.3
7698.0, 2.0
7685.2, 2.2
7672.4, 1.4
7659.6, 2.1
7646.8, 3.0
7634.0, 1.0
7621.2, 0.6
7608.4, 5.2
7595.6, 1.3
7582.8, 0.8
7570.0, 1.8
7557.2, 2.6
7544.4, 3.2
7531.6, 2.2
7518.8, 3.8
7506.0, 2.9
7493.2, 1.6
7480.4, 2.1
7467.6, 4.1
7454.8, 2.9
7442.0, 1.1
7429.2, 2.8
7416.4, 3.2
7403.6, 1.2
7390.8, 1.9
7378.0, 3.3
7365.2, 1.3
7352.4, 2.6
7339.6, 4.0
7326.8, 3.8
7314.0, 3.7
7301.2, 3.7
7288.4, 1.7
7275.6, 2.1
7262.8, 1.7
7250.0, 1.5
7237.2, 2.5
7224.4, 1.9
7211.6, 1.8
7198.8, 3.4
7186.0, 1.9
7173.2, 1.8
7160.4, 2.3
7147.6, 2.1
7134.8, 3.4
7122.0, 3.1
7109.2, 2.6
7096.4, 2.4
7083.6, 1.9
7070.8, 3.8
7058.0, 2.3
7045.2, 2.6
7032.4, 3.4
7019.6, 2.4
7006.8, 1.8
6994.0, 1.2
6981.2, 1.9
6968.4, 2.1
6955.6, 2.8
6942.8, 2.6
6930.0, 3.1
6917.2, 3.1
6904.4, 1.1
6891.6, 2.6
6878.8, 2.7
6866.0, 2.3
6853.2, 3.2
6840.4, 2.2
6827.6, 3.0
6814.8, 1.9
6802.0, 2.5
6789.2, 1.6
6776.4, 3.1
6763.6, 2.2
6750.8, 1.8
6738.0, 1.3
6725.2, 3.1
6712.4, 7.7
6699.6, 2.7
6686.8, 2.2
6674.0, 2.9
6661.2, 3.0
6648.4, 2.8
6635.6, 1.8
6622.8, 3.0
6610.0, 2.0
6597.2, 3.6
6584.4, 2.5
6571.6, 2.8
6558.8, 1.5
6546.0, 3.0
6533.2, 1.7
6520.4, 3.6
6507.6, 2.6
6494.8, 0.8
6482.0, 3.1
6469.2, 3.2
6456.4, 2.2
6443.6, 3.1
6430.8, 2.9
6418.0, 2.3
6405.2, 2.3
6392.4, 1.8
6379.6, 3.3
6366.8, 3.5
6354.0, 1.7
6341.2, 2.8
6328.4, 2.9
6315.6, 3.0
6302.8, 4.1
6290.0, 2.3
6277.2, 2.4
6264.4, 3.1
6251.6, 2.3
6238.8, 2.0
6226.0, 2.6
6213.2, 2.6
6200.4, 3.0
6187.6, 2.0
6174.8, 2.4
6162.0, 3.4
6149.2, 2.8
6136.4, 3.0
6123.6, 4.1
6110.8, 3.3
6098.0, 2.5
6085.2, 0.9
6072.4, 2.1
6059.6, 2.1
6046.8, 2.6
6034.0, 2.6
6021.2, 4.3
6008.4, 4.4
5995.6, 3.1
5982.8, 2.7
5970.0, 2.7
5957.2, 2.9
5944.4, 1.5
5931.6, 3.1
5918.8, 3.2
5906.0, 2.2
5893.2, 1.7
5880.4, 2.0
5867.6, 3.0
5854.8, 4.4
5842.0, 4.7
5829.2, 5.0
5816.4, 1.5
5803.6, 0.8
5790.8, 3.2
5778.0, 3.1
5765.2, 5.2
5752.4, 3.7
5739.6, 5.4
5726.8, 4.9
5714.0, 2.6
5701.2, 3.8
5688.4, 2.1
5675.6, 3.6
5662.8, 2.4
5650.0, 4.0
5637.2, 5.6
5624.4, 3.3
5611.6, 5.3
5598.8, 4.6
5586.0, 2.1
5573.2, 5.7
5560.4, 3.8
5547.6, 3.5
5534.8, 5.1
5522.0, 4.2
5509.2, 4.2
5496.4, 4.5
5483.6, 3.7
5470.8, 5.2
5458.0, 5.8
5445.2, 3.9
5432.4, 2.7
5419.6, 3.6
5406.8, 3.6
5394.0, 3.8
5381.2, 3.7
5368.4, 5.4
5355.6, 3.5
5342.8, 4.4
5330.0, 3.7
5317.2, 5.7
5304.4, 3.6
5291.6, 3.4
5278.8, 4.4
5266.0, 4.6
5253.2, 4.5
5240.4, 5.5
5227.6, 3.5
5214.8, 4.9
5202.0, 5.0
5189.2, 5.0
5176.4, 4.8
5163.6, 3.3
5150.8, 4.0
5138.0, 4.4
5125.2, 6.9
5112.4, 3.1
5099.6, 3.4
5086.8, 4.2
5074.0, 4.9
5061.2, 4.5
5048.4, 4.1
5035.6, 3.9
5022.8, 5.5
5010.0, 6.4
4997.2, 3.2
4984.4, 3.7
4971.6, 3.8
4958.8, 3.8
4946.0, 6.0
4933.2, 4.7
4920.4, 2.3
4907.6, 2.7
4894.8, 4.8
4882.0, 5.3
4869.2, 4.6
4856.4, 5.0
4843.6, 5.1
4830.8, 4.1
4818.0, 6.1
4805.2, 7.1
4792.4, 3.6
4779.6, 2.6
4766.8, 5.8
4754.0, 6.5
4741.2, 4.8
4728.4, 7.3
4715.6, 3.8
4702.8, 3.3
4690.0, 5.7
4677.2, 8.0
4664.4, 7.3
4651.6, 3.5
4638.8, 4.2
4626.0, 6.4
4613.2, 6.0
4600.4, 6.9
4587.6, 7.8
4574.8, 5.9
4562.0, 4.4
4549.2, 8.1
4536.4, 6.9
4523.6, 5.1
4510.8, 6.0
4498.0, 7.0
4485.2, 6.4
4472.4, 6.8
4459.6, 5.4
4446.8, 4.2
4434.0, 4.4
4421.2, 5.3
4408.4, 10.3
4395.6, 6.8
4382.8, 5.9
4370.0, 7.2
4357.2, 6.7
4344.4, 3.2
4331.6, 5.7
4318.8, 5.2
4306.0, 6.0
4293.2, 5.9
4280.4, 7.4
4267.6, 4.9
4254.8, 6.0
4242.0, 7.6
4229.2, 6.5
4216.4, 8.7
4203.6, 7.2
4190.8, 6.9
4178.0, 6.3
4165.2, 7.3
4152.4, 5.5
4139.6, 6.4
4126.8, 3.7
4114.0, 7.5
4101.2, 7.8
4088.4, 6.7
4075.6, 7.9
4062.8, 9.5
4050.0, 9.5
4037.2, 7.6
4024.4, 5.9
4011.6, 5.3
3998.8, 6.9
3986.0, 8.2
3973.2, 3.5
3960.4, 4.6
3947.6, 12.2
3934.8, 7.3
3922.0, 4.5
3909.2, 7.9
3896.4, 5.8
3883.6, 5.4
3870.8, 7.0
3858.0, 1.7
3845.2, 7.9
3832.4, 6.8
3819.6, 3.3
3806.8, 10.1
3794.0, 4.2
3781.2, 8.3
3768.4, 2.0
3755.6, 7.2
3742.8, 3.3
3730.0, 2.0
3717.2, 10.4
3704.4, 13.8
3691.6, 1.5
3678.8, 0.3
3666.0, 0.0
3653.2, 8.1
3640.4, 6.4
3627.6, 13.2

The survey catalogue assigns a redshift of 0.80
